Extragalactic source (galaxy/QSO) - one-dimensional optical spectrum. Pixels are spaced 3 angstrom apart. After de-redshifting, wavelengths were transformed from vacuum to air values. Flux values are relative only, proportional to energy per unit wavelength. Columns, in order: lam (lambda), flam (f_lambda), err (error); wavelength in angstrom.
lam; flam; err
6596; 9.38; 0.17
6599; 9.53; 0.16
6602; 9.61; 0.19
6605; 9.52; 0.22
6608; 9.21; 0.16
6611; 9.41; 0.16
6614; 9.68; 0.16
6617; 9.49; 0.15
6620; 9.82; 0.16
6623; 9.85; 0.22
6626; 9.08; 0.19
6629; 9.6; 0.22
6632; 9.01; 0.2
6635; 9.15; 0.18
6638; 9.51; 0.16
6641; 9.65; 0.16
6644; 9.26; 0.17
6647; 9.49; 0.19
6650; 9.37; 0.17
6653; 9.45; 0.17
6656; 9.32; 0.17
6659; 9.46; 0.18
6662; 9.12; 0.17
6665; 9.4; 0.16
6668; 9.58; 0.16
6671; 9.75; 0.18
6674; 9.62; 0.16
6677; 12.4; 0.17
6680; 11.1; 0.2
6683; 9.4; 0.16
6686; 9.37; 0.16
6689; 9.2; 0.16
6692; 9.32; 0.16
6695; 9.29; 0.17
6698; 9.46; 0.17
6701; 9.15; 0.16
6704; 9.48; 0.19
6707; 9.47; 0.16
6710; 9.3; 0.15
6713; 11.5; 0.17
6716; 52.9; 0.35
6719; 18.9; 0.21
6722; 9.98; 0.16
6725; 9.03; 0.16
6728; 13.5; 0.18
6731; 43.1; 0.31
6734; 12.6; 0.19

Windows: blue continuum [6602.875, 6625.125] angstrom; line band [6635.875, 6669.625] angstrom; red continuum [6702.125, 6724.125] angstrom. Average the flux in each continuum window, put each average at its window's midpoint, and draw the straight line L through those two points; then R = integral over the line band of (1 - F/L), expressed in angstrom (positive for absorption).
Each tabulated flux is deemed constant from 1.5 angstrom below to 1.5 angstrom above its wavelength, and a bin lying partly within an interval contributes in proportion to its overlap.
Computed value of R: 8.2 angstrom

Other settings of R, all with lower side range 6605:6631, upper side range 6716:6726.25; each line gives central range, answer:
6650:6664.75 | 4.12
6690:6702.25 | 5.30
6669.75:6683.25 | 3.79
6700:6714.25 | 6.24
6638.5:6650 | 2.30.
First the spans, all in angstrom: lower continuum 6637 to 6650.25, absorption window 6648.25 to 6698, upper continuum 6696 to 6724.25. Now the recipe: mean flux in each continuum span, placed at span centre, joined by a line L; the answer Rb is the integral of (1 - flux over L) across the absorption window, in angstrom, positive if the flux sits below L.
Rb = 9.3 angstrom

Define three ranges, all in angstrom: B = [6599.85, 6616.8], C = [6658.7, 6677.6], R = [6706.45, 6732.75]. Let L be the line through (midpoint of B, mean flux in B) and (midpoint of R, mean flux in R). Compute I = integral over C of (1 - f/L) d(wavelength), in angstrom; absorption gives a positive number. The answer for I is 6.7 angstrom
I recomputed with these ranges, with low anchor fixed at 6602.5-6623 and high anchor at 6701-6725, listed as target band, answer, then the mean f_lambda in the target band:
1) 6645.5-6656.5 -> 2.5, 9.42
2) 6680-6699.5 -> 7.0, 9.48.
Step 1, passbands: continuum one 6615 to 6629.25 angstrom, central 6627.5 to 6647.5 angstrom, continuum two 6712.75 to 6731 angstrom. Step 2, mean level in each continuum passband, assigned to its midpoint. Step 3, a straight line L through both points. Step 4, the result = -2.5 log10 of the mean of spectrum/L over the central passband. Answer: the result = 0.21 mag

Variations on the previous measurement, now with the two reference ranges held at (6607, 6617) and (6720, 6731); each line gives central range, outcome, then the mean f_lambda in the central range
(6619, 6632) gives 0.07 mag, 9.51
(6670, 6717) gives 0.16 mag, 12.1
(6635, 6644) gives 0.16 mag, 9.46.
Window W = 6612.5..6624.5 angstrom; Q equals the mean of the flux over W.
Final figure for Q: 9.71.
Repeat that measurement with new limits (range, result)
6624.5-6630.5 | 9.34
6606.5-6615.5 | 9.43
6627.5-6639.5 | 9.32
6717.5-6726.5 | 12.6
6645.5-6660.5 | 9.42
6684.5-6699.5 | 9.33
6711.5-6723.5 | 23.3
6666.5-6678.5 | 10.3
